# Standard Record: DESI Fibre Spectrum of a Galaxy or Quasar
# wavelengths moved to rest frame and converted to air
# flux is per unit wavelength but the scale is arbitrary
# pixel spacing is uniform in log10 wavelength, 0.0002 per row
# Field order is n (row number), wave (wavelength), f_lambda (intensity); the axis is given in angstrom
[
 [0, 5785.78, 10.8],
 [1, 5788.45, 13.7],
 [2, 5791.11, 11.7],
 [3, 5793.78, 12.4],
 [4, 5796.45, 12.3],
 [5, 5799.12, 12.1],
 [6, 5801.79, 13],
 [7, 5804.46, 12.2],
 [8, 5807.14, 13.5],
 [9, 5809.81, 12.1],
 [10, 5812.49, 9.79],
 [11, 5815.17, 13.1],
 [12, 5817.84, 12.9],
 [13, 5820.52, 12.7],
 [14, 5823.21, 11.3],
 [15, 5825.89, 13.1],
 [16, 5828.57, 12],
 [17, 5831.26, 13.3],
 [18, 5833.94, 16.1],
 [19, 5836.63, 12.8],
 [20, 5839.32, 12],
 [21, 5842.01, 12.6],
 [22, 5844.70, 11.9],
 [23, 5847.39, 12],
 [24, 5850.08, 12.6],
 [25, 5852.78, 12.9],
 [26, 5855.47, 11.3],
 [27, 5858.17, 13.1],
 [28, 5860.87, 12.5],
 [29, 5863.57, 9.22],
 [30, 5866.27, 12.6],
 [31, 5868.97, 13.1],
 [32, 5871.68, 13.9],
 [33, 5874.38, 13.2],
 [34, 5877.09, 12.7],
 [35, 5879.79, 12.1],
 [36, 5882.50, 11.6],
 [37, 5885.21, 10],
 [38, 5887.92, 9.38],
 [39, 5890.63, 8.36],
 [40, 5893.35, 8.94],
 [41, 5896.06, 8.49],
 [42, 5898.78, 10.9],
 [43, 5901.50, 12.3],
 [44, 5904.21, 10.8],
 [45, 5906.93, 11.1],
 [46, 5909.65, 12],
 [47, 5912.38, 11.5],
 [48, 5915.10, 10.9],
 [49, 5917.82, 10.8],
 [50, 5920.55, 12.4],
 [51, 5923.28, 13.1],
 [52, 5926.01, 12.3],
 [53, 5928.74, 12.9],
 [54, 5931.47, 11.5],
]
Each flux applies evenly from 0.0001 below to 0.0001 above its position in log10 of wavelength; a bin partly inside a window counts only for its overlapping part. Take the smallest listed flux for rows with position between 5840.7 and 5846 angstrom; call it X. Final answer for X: 11.9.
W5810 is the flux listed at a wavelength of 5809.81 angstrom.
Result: 12.1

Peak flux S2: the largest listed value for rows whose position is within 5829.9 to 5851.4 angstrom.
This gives 16.1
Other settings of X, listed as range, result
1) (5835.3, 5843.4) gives 12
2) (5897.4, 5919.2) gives 10.8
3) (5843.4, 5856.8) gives 11.3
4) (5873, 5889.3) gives 9.38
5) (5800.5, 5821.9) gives 9.79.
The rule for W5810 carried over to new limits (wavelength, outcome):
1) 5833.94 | 16.1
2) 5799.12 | 12.1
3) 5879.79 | 12.1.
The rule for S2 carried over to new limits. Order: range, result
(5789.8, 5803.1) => 13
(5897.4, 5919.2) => 12.3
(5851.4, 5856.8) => 12.9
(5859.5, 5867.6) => 12.6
